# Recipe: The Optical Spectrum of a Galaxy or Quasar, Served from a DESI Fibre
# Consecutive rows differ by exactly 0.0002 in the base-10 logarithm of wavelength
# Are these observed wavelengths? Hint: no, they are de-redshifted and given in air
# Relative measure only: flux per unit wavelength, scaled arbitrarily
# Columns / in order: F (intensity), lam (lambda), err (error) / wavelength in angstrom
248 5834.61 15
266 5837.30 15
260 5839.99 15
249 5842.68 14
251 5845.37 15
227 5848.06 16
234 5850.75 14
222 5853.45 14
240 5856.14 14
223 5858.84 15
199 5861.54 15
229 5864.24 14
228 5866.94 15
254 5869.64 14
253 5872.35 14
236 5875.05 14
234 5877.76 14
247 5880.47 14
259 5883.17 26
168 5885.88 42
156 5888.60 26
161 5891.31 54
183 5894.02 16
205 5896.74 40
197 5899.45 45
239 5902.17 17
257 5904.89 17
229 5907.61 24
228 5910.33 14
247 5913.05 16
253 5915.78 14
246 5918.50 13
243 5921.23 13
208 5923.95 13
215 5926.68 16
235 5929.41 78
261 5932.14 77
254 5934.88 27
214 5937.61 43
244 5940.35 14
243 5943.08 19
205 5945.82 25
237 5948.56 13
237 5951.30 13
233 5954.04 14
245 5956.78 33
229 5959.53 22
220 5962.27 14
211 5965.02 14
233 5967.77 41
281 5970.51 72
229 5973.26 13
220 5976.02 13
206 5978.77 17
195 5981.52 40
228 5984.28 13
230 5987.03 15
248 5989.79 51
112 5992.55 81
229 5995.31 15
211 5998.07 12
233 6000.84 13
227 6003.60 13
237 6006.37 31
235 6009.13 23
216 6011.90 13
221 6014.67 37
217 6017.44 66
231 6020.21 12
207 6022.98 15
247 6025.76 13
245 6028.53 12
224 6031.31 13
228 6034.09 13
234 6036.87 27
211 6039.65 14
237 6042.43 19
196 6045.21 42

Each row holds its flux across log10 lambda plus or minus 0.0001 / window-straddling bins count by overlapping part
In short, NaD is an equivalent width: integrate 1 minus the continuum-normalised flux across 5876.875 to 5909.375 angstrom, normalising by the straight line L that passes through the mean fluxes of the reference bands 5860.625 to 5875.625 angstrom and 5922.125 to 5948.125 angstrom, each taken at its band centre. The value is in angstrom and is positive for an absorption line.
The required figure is 3.1 angstrom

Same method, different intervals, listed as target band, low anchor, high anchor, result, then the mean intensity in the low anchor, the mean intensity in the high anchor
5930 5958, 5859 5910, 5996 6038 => -1.82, 219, 228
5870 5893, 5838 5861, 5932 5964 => 2.04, 238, 234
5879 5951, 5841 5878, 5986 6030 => 1.54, 234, 222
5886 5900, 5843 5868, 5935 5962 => 3.16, 229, 232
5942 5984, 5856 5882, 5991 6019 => -1.48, 234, 214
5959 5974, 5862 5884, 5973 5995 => -1.47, 240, 208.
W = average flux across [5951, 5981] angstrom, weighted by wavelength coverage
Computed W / 230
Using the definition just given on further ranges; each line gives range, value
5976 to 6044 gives 221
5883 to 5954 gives 224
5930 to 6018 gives 226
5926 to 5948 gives 235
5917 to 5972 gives 235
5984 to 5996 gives 207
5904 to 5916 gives 241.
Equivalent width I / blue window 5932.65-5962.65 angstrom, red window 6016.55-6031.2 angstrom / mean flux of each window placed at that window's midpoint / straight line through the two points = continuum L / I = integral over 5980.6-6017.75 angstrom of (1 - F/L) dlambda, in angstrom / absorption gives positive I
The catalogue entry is 2.2 angstrom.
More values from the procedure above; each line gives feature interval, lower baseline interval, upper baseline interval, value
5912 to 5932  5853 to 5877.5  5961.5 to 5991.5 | -0.7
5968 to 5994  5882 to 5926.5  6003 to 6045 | 0.7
